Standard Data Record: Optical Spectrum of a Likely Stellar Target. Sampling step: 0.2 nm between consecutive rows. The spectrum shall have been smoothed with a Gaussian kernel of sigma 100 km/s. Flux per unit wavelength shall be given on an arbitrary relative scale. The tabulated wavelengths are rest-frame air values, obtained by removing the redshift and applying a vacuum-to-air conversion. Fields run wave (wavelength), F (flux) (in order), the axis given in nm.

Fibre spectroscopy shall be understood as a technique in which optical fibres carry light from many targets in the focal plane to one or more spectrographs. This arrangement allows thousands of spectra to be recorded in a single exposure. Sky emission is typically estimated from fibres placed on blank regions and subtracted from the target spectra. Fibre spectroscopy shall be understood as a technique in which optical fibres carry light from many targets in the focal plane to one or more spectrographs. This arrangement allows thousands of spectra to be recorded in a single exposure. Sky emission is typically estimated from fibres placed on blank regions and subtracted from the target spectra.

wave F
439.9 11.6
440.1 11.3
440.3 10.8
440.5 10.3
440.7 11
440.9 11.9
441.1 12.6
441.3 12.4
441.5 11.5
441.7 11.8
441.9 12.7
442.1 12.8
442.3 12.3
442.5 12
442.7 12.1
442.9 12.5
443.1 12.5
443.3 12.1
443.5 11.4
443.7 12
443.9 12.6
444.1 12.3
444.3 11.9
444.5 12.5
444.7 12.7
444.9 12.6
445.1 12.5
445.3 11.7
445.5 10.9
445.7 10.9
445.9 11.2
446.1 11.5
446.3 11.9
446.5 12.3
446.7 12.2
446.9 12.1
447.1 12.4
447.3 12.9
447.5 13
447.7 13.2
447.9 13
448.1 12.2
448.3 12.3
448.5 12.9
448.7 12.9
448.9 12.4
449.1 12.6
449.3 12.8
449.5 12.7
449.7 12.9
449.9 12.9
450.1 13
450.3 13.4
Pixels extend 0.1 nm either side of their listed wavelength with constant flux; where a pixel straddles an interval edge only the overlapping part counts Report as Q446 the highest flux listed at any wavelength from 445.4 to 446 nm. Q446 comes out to 11.2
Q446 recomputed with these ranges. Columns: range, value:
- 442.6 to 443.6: 12.5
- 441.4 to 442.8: 12.8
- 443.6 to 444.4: 12.6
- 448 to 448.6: 12.9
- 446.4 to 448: 13.2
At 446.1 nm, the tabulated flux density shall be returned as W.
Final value 11.5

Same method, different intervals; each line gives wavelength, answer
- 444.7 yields 12.7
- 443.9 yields 12.6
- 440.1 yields 11.3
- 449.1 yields 12.6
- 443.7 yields 12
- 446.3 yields 11.9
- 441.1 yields 12.6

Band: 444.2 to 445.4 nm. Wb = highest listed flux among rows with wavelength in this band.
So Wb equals 12.7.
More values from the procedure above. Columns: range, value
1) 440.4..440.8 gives 11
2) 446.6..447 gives 12.2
